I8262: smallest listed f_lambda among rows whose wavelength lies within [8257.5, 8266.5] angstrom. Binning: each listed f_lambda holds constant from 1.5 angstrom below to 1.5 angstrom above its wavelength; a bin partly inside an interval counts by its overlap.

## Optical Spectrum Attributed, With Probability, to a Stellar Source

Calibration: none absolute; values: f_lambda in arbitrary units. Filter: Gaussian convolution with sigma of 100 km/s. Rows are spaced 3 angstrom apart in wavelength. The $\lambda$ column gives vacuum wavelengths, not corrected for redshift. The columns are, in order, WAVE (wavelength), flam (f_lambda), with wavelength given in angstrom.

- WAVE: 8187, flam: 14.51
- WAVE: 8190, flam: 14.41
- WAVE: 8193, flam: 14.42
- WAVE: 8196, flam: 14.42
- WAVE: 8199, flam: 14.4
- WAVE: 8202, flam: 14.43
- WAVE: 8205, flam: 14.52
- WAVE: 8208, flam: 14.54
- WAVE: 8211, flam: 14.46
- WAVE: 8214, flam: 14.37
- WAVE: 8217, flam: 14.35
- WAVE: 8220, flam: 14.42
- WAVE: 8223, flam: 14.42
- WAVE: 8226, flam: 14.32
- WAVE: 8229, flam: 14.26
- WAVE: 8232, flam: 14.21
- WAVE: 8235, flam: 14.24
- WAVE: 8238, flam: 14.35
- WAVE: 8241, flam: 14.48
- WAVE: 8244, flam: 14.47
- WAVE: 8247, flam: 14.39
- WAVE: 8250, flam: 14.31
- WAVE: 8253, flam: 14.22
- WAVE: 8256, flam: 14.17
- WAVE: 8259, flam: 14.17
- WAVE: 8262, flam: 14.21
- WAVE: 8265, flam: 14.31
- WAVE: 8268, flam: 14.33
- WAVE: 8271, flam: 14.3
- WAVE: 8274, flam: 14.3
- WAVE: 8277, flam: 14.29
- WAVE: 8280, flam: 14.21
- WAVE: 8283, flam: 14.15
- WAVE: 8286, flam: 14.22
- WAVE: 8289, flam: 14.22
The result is 14.17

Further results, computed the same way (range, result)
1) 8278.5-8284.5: 14.15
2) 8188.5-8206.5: 14.4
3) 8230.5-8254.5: 14.21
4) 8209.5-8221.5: 14.35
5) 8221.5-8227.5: 14.32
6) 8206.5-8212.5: 14.46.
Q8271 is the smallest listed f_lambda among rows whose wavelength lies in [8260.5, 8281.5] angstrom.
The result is 14.21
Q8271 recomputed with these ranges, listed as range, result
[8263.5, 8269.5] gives 14.31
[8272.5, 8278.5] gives 14.29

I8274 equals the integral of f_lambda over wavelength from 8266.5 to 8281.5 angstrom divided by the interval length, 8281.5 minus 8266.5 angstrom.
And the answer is 14.3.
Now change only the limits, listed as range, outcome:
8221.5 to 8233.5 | 14.3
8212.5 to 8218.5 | 14.4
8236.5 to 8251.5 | 14.4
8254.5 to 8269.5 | 14.2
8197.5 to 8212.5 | 14.5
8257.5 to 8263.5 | 14.2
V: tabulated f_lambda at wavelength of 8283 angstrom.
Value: 14.15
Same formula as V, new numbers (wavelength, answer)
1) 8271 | 14.3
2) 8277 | 14.29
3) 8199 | 14.4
